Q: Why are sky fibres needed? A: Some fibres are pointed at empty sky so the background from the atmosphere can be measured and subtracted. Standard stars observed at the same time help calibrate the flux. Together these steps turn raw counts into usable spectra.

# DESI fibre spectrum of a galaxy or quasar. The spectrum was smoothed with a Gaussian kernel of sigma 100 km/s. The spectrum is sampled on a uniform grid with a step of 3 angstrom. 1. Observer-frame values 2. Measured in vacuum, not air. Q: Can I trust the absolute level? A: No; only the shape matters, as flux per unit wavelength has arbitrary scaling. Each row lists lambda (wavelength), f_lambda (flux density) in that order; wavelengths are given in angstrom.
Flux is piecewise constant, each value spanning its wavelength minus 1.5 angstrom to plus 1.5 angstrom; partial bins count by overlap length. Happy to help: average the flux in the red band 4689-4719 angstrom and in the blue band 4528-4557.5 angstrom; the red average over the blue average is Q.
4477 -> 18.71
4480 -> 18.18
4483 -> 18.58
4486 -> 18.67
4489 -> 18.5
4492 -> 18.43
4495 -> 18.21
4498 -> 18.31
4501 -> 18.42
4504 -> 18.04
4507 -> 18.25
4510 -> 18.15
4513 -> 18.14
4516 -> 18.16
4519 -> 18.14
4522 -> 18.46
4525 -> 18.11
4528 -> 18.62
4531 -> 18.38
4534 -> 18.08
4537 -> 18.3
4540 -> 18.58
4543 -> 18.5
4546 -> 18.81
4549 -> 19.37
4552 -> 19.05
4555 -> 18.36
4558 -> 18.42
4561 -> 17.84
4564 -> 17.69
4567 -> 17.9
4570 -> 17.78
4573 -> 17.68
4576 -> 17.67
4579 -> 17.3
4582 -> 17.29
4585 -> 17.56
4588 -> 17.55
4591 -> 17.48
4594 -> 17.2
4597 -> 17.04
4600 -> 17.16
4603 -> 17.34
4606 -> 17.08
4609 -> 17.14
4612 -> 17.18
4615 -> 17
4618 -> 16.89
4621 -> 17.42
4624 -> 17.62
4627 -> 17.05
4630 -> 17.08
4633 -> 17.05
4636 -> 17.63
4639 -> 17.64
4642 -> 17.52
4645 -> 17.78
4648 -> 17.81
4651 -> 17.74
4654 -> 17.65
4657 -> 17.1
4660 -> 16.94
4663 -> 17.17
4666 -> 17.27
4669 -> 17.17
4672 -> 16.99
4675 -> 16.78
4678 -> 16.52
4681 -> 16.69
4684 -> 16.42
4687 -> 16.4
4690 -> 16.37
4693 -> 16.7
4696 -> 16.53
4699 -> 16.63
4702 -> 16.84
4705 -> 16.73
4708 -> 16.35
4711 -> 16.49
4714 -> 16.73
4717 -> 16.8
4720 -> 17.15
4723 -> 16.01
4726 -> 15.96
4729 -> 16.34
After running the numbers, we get 0.9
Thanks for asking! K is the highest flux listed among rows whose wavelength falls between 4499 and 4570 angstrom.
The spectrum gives 19.37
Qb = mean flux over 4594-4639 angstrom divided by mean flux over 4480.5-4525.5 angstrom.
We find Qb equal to 0.94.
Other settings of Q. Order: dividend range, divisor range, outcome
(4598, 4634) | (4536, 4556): 0.92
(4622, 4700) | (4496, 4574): 0.93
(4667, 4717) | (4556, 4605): 0.95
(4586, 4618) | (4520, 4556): 0.93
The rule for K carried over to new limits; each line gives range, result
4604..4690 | 17.81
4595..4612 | 17.34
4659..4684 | 17.27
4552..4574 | 19.05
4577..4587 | 17.56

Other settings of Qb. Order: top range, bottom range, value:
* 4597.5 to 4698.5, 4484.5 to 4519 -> 0.94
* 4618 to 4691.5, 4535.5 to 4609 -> 0.96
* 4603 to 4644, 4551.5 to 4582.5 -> 0.96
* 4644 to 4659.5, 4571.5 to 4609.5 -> 1.01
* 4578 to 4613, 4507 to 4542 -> 0.94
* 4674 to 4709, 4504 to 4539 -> 0.91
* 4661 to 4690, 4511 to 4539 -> 0.92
